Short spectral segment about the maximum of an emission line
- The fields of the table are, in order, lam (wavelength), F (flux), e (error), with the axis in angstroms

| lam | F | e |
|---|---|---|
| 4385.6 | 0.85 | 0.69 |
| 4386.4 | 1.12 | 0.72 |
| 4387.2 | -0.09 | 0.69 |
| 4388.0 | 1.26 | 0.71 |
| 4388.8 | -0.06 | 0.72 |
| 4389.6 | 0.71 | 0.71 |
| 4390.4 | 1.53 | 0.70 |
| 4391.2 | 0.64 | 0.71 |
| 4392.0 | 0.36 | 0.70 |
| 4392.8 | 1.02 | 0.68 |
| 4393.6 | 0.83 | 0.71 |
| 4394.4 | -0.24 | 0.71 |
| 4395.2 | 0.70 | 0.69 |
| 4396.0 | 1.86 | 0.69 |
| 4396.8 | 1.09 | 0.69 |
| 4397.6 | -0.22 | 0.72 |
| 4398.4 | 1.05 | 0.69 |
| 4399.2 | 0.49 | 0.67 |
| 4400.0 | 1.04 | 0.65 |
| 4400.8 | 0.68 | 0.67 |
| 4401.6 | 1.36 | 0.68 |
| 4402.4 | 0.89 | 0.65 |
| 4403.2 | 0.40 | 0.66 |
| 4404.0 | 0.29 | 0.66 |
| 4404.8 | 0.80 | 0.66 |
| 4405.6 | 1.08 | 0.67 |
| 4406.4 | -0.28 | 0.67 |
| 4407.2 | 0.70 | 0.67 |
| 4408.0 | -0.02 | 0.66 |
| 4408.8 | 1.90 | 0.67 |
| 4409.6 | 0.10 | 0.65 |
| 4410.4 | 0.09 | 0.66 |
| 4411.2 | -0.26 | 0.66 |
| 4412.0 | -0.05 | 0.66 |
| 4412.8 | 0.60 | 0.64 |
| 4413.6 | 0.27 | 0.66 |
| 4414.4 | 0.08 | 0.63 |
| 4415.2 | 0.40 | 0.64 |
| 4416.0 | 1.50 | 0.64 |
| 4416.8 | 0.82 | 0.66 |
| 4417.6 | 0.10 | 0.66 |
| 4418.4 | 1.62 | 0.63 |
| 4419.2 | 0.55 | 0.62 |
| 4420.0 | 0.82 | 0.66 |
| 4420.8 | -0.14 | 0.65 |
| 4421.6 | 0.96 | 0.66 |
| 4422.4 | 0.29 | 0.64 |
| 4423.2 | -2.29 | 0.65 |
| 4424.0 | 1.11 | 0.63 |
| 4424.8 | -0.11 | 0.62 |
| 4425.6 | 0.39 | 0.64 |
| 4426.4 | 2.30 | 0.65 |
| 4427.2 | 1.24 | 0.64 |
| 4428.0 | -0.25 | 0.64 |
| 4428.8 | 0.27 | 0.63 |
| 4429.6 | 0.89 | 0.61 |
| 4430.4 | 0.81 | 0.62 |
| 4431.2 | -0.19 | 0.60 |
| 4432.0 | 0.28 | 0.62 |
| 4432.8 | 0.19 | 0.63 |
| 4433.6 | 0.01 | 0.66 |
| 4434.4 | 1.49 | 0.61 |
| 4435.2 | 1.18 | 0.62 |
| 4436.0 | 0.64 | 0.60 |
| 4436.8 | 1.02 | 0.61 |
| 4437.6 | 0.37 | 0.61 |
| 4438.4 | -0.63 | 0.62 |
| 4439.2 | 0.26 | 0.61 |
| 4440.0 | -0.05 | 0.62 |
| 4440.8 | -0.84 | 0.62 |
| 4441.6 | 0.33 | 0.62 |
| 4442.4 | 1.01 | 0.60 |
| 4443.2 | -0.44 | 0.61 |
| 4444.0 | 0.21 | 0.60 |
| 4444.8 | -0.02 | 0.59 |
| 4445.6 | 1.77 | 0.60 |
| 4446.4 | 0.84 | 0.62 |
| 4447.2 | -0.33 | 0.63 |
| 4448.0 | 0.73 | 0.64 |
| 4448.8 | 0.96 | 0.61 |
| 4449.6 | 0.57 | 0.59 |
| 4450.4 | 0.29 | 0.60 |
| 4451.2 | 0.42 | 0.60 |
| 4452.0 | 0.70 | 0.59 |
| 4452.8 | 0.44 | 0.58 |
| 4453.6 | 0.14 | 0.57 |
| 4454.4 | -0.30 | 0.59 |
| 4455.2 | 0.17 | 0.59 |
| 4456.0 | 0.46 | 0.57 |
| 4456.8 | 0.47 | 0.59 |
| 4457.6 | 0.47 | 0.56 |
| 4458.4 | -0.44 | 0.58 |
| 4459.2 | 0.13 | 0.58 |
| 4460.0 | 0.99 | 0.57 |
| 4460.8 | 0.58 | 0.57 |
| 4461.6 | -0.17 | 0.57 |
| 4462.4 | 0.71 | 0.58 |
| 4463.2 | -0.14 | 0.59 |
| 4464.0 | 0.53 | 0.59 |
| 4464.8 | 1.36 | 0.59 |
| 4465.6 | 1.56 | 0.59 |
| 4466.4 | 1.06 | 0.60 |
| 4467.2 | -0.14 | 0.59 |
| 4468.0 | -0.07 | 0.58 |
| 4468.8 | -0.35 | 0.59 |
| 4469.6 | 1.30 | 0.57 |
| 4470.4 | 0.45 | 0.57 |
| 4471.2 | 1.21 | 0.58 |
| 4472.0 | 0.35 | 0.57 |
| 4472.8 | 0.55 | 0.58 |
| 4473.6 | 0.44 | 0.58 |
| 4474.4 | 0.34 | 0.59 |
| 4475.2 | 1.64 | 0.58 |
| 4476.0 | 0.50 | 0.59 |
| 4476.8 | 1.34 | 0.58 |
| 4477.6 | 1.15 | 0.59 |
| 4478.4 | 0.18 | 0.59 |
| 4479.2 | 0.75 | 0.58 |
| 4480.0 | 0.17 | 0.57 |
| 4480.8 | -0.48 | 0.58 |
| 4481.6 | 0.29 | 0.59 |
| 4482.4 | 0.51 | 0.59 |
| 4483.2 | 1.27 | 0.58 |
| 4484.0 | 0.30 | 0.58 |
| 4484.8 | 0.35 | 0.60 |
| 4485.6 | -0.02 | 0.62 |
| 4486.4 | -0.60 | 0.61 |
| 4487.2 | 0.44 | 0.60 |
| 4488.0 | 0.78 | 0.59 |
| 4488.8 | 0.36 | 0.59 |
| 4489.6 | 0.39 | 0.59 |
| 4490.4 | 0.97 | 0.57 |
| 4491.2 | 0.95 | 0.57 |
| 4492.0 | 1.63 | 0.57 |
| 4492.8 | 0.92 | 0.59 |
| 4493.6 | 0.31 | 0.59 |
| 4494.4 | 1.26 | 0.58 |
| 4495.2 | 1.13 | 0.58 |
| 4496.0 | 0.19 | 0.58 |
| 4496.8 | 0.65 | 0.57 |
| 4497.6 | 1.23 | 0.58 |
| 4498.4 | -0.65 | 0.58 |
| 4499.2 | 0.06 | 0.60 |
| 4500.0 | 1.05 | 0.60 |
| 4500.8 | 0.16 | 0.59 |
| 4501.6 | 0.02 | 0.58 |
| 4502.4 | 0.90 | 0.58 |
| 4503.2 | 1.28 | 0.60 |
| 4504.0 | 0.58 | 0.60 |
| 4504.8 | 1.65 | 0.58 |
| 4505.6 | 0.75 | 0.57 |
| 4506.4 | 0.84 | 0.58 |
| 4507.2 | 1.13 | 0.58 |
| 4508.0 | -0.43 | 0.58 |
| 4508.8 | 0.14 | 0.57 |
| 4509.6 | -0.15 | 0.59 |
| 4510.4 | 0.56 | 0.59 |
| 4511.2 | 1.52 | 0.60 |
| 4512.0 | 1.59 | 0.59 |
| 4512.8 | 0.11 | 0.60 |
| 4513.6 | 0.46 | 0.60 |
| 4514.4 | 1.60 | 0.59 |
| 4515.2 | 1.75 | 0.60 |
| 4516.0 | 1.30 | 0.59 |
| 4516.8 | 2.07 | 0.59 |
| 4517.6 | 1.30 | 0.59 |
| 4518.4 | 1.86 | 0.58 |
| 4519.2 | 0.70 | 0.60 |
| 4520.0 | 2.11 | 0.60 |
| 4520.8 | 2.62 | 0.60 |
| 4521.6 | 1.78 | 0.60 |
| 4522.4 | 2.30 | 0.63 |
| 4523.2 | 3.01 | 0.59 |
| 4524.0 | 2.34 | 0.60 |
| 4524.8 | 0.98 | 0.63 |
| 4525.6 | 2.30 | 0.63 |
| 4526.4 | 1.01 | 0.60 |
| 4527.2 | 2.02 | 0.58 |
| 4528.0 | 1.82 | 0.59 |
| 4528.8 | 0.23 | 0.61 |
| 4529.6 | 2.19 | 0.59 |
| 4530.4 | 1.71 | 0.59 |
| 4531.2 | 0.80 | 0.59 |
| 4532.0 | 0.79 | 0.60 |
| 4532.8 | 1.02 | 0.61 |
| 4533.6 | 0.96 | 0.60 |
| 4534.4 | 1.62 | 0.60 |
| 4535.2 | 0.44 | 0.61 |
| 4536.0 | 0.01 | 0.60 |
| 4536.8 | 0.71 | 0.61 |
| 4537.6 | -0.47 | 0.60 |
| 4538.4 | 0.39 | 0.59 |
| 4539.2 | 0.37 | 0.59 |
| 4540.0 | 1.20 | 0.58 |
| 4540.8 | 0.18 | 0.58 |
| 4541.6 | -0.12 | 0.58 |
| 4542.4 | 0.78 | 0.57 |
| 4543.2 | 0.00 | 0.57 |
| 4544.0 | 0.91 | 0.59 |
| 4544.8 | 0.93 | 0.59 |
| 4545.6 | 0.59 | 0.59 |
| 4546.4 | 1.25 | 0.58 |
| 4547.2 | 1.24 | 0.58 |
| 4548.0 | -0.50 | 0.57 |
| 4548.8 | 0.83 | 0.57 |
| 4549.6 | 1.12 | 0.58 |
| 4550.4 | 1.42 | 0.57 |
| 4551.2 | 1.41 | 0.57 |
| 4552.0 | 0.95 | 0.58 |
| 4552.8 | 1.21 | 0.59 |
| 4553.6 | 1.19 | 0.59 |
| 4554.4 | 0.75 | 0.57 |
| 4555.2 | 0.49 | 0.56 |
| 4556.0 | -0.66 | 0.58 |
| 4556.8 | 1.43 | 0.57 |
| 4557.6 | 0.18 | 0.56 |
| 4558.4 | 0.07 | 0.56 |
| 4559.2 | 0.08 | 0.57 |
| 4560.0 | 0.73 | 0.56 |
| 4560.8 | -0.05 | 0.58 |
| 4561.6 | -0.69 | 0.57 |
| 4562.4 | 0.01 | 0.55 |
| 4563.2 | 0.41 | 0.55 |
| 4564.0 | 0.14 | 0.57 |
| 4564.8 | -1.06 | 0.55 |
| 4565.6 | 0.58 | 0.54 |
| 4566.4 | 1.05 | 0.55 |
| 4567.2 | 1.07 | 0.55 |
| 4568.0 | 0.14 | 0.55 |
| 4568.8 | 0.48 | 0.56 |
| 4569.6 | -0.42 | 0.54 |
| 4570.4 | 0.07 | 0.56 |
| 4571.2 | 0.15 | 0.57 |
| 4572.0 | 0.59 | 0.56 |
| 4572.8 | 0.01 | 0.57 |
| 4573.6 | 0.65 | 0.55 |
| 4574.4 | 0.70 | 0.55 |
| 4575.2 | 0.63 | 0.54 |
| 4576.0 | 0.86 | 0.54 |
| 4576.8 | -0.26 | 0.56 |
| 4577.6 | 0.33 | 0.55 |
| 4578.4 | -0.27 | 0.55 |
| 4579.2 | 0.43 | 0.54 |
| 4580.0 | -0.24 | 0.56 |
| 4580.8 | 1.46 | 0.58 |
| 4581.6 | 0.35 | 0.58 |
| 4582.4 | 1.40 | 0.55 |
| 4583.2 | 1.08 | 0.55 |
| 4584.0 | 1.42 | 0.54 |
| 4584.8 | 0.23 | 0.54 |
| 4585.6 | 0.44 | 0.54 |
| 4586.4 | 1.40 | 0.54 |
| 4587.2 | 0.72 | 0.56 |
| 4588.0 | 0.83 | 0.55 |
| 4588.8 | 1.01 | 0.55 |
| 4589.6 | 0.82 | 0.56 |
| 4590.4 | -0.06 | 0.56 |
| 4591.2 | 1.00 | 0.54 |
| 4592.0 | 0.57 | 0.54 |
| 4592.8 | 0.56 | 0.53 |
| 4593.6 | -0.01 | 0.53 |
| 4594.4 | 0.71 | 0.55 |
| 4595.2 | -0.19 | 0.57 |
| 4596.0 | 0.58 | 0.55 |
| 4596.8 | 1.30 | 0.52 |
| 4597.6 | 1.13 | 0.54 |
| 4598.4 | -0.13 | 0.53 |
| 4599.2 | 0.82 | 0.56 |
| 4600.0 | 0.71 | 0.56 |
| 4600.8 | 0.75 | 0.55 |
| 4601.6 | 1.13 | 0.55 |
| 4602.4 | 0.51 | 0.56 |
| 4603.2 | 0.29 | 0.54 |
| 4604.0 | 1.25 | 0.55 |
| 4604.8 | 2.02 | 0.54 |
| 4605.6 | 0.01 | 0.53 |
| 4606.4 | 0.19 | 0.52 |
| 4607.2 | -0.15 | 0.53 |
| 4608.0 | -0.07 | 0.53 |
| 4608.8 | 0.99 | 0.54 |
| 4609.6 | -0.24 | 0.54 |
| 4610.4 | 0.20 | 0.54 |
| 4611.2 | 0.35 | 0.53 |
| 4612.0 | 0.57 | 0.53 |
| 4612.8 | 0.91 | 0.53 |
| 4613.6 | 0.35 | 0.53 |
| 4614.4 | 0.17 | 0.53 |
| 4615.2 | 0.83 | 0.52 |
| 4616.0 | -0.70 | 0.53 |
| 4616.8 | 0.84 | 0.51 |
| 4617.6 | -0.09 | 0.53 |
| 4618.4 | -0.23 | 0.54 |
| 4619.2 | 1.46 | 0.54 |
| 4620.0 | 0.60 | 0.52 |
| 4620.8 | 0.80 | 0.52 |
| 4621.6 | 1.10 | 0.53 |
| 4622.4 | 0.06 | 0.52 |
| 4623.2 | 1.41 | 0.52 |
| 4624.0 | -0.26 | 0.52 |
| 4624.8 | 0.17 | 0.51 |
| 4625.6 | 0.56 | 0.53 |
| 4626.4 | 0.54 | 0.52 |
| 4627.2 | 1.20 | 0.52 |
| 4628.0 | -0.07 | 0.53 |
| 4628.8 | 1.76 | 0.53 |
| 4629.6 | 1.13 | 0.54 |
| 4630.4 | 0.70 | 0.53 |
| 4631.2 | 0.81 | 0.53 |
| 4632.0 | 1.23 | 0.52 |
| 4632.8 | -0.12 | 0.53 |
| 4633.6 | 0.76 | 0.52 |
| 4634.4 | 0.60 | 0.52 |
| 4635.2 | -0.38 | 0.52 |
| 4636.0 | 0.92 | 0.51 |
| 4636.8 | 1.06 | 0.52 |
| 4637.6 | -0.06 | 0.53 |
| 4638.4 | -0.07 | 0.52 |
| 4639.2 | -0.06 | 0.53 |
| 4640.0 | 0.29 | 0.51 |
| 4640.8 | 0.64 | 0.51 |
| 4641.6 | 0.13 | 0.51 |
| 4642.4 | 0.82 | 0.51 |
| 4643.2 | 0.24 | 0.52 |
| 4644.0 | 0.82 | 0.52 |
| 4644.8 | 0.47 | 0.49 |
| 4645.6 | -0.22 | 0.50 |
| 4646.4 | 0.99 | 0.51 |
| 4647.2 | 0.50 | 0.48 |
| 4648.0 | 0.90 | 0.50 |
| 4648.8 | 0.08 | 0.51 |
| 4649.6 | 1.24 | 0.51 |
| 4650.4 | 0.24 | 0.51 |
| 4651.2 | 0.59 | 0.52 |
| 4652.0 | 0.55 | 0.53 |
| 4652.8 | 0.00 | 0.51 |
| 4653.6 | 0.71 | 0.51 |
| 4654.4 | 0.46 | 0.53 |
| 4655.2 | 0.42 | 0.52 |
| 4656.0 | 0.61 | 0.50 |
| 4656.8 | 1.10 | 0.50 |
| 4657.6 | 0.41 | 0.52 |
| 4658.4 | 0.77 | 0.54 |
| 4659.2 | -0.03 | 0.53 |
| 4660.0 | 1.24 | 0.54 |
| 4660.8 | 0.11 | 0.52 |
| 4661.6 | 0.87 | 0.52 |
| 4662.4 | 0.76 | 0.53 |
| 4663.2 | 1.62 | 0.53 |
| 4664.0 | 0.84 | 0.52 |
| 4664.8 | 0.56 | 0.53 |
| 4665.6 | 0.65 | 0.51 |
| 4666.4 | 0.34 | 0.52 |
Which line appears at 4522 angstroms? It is C III]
